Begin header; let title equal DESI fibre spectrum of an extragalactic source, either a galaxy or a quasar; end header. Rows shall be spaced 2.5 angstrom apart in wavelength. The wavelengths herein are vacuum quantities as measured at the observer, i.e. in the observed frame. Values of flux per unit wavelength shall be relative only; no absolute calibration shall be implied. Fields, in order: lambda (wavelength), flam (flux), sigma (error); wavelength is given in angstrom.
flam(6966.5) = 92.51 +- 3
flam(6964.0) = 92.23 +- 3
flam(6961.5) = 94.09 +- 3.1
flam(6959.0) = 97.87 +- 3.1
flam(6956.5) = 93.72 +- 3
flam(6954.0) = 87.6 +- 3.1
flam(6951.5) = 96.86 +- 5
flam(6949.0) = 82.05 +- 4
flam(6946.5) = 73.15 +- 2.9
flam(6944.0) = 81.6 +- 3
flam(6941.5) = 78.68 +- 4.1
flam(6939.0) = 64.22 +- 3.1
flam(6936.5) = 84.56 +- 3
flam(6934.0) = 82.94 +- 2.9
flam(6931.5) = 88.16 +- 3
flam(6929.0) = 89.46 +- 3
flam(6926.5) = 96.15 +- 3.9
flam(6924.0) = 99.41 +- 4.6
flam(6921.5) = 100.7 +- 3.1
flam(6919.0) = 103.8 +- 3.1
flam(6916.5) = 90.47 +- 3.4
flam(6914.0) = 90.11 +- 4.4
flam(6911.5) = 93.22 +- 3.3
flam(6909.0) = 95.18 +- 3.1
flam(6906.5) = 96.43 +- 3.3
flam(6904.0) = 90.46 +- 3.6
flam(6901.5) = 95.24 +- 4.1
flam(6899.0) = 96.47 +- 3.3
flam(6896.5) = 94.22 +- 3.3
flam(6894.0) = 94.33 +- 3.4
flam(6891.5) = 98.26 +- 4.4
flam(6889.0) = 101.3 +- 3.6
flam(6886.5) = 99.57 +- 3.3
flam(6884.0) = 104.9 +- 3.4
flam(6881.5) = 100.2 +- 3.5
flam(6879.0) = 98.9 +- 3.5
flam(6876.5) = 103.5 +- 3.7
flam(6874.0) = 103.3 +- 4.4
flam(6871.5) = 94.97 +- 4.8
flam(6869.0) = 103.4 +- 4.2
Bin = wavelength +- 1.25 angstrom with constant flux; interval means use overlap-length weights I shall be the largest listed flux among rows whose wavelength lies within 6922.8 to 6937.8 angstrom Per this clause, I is 99.41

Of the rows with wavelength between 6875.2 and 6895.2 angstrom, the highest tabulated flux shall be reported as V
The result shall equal 104.9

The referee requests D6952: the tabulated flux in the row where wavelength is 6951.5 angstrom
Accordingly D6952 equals 96.86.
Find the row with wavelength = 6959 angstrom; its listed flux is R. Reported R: 97.87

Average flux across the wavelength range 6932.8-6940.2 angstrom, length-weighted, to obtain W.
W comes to 77.3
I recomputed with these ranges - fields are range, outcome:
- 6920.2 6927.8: 100.7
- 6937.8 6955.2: 96.86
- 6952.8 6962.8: 97.87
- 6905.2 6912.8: 96.43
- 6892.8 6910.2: 96.47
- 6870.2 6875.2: 103.3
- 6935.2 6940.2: 84.56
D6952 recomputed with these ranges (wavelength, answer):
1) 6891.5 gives 98.26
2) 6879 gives 98.9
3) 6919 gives 103.8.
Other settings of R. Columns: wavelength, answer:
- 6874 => 103.3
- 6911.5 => 93.22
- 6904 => 90.46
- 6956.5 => 93.72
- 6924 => 99.41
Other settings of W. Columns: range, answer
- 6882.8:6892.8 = 101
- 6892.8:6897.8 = 94.3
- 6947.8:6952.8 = 89.5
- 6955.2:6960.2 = 95.7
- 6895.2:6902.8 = 95.3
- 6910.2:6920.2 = 94.4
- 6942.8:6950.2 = 78.9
